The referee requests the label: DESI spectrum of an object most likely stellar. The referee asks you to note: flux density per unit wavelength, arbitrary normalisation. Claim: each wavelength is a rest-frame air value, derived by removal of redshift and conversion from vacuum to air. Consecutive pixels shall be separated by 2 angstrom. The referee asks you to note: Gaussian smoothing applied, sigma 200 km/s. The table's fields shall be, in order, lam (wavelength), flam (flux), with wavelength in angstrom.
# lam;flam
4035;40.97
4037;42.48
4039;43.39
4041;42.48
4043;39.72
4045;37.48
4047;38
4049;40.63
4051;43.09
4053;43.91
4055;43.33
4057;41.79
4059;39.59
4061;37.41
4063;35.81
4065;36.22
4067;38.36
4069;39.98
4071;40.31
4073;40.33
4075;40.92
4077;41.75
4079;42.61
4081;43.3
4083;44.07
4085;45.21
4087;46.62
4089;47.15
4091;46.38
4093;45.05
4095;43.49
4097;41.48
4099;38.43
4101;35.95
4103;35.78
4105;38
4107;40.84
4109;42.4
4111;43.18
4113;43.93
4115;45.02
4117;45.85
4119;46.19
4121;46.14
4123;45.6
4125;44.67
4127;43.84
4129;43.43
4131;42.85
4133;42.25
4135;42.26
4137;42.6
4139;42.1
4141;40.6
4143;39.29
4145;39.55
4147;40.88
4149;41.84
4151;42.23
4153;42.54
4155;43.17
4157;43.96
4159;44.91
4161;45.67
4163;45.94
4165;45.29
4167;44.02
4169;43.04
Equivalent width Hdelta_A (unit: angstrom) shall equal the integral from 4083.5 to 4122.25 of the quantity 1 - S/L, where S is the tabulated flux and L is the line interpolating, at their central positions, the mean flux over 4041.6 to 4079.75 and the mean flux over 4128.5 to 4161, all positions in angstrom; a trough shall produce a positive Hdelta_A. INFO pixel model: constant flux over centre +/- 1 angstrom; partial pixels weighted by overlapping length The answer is -1.8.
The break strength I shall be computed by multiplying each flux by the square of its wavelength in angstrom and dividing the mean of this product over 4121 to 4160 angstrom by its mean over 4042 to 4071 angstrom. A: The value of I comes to 1.12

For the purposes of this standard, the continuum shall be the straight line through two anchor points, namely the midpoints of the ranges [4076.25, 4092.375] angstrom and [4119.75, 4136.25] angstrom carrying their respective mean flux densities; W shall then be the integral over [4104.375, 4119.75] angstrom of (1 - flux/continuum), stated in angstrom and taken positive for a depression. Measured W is 0.3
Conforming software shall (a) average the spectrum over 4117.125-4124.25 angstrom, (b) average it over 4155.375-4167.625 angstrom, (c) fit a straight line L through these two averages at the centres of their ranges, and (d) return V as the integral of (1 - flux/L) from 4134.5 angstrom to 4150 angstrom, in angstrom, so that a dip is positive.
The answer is 1.46 angstrom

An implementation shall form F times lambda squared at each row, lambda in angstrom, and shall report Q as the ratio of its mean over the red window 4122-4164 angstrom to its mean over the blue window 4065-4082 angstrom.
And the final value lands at 1.1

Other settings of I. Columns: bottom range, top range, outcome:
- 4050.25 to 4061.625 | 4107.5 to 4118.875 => 1.09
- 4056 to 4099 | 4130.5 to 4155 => 1.03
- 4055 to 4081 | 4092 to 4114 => 1.04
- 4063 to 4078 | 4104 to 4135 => 1.13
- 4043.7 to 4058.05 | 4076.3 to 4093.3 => 1.11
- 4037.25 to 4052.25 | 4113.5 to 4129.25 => 1.15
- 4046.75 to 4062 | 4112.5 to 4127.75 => 1.14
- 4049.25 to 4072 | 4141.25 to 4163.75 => 1.11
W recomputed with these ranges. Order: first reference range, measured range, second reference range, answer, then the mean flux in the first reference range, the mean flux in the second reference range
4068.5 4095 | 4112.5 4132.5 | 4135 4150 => -1.4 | 43.4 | 41.1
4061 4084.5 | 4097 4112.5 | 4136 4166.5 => 0.7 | 40.3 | 42.7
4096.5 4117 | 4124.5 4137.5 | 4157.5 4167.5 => -0.1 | 40.7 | 45.2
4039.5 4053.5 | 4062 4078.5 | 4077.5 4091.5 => 1.5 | 40.7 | 44.9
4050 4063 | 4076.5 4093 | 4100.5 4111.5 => -1.9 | 41.1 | 39.3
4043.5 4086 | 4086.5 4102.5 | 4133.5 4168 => -0.5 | 40.7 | 42.7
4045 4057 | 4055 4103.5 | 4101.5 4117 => 0.2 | 41.4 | 41.4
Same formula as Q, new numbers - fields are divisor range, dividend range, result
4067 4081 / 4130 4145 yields 1.05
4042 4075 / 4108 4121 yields 1.15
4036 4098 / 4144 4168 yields 1.09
